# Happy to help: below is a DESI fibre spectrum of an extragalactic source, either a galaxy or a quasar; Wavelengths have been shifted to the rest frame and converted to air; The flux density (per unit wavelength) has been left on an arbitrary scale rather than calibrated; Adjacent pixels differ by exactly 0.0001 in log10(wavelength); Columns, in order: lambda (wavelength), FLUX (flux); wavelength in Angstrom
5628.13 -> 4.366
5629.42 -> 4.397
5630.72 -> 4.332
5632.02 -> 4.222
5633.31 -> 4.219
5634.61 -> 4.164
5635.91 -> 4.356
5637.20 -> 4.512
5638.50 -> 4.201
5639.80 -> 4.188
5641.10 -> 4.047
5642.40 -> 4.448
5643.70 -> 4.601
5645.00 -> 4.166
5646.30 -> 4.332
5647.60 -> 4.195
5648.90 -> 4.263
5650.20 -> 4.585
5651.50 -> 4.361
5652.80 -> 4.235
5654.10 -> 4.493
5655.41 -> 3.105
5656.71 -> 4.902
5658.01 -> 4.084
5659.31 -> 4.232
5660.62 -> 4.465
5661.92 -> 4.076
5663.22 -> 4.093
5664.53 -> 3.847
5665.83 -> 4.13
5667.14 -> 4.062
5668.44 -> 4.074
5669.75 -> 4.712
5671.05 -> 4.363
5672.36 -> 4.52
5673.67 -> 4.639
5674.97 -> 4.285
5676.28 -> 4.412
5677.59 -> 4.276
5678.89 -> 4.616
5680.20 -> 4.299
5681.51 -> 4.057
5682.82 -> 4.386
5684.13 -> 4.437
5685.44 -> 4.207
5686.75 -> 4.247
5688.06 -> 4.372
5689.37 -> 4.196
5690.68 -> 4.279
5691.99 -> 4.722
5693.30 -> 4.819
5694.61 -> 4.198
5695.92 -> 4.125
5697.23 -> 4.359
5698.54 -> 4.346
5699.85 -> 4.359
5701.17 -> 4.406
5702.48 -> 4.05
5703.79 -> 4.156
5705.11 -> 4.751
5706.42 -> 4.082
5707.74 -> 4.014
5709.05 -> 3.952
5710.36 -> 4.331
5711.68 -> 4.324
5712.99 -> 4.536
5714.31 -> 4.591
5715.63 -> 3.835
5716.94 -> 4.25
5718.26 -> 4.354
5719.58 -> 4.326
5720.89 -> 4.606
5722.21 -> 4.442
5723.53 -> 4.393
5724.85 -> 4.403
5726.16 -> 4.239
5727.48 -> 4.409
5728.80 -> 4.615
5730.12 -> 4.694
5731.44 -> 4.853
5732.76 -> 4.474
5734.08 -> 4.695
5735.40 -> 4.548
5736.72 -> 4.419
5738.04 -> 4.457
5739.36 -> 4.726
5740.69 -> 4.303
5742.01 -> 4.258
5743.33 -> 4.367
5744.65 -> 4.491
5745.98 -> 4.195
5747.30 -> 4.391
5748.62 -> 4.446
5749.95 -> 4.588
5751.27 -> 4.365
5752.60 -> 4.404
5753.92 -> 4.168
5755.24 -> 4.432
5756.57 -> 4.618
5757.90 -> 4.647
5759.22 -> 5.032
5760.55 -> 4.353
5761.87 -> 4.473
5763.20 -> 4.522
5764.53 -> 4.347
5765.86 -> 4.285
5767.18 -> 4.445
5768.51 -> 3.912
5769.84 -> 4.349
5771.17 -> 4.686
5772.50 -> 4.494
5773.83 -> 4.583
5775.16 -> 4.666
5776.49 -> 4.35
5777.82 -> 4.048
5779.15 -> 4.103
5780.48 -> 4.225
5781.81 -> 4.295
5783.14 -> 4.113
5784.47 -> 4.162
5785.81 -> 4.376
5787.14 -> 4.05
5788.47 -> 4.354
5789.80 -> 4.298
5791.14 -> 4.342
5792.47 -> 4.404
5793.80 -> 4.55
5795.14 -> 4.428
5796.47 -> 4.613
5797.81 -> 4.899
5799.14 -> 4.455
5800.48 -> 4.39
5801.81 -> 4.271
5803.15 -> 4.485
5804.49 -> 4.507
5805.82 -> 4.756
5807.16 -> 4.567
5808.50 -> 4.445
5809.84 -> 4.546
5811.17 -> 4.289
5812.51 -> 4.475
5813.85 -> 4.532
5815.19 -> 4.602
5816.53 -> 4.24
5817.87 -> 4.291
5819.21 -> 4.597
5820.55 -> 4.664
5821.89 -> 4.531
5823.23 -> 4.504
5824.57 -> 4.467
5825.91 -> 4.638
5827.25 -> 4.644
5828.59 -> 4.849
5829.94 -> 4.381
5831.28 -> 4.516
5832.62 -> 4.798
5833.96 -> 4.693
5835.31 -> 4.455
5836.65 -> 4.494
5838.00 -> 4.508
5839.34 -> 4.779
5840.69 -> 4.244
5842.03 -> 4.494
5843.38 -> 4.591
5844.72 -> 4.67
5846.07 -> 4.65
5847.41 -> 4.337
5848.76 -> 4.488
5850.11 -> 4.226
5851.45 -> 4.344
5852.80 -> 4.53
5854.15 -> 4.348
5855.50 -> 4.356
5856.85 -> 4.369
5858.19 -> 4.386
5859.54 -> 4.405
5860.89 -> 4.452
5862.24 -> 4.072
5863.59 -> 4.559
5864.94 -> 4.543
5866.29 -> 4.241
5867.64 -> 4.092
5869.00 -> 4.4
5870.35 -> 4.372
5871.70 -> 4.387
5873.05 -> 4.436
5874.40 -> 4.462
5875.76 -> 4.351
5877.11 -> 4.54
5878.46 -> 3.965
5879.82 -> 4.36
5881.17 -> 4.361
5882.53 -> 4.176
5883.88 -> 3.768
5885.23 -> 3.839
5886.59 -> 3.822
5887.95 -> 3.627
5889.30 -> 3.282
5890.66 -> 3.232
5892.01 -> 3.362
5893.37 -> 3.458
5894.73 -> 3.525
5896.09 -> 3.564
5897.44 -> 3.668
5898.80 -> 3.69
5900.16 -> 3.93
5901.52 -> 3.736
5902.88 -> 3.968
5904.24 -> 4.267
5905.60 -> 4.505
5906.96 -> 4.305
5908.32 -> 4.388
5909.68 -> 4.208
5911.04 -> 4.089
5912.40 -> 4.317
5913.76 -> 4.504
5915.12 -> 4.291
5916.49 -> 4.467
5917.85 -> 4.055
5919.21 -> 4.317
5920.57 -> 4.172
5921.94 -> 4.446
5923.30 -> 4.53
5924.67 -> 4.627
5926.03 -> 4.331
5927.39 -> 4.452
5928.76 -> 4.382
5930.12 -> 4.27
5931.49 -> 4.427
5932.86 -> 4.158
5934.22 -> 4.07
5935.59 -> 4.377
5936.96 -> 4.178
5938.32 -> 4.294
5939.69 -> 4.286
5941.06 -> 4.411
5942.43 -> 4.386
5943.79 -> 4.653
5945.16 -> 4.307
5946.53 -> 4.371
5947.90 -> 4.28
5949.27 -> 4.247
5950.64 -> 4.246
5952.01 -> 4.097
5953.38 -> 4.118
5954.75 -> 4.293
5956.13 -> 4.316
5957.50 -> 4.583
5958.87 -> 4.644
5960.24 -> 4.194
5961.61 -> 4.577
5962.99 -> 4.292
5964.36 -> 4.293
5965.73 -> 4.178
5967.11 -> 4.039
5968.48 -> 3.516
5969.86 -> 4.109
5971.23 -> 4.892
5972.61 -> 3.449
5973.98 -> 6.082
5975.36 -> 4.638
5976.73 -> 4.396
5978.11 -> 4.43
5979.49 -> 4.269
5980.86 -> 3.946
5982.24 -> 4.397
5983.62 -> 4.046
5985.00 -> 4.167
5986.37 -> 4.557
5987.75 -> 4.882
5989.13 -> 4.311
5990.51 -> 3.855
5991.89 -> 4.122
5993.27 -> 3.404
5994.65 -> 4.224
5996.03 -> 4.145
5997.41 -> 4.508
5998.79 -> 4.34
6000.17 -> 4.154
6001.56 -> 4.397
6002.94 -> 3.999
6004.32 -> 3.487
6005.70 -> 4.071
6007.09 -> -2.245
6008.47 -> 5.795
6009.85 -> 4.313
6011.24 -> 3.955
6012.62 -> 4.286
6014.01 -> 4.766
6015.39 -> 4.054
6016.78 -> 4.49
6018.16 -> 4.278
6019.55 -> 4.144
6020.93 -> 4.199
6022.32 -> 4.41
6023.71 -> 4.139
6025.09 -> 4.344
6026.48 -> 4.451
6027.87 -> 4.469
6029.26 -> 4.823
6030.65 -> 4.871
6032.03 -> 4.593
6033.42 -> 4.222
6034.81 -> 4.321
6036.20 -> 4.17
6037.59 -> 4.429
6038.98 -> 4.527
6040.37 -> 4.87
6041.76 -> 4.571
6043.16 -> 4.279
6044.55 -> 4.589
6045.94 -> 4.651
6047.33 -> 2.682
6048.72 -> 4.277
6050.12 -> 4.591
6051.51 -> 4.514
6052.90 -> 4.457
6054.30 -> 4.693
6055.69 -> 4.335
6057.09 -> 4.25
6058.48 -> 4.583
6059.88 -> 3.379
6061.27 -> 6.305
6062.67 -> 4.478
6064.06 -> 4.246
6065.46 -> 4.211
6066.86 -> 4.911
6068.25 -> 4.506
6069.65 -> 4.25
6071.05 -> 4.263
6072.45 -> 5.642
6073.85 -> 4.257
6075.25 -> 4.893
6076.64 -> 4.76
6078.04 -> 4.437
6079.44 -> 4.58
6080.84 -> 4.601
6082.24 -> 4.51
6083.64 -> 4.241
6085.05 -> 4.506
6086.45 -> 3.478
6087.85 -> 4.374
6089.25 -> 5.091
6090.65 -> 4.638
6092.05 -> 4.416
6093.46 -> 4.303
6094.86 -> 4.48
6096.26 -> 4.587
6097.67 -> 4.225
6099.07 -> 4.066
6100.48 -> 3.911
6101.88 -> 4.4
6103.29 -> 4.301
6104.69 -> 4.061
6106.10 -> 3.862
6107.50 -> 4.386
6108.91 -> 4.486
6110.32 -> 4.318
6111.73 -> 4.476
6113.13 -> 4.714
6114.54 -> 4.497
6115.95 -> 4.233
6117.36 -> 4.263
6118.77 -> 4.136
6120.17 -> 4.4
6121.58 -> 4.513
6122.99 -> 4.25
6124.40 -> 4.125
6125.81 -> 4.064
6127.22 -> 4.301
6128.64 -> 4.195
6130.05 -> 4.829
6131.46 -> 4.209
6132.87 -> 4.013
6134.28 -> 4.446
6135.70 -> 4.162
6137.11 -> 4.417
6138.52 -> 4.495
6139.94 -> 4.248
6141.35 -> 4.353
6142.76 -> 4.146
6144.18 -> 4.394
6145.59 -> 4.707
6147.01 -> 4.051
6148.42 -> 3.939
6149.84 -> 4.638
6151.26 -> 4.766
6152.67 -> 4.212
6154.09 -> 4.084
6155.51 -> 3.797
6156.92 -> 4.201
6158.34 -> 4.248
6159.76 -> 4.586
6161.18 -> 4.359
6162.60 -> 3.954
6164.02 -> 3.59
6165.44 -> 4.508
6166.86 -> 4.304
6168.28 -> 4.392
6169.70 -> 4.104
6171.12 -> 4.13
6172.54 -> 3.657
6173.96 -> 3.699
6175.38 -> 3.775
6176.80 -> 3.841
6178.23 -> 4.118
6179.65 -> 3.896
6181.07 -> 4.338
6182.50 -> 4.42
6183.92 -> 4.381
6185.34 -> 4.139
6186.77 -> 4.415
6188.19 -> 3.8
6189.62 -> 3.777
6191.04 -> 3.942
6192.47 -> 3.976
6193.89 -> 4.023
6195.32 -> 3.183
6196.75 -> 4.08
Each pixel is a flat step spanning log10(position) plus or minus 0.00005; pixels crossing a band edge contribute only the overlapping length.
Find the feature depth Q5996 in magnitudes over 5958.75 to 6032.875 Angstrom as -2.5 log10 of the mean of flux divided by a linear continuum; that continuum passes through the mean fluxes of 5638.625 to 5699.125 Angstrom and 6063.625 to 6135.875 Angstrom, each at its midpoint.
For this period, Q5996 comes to 0.04 mag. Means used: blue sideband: 4.3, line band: 4.2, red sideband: 4.39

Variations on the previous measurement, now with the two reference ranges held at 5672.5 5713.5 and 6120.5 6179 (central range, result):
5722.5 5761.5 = -0.04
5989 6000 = 0.04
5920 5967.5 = -0.02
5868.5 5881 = -0.02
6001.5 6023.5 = 0.10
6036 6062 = -0.05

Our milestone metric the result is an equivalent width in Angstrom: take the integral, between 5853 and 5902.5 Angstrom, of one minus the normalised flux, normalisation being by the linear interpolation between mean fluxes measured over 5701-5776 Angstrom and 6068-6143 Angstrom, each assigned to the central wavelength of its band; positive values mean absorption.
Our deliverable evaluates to 3.8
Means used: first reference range 4.42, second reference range 4.38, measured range 4.06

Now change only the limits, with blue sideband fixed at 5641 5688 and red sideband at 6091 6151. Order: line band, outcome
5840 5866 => -0.7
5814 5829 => -0.9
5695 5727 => -0.1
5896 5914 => 0.9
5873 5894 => 1.8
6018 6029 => 0.0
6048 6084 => -2.0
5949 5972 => 0.2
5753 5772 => -0.7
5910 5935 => -0.1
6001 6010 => 2.0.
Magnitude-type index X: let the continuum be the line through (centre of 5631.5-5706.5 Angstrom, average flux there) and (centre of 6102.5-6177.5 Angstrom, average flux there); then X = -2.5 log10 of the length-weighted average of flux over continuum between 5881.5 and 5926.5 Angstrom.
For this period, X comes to 0.07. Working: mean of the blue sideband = 4.3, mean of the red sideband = 4.24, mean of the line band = 4.02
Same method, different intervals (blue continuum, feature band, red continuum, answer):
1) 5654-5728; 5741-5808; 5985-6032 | -0.04 mag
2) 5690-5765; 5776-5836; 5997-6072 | -0.02 mag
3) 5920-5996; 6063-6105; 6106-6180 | -0.04 mag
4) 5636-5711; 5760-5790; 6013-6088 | 0.00 mag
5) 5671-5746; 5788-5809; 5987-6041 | -0.04 mag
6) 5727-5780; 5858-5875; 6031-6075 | 0.02 mag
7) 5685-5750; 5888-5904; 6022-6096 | 0.22 mag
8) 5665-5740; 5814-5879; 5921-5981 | -0.02 mag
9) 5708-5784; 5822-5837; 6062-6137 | -0.04 mag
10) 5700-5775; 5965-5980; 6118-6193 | -0.02 mag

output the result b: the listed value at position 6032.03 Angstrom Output 4.593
